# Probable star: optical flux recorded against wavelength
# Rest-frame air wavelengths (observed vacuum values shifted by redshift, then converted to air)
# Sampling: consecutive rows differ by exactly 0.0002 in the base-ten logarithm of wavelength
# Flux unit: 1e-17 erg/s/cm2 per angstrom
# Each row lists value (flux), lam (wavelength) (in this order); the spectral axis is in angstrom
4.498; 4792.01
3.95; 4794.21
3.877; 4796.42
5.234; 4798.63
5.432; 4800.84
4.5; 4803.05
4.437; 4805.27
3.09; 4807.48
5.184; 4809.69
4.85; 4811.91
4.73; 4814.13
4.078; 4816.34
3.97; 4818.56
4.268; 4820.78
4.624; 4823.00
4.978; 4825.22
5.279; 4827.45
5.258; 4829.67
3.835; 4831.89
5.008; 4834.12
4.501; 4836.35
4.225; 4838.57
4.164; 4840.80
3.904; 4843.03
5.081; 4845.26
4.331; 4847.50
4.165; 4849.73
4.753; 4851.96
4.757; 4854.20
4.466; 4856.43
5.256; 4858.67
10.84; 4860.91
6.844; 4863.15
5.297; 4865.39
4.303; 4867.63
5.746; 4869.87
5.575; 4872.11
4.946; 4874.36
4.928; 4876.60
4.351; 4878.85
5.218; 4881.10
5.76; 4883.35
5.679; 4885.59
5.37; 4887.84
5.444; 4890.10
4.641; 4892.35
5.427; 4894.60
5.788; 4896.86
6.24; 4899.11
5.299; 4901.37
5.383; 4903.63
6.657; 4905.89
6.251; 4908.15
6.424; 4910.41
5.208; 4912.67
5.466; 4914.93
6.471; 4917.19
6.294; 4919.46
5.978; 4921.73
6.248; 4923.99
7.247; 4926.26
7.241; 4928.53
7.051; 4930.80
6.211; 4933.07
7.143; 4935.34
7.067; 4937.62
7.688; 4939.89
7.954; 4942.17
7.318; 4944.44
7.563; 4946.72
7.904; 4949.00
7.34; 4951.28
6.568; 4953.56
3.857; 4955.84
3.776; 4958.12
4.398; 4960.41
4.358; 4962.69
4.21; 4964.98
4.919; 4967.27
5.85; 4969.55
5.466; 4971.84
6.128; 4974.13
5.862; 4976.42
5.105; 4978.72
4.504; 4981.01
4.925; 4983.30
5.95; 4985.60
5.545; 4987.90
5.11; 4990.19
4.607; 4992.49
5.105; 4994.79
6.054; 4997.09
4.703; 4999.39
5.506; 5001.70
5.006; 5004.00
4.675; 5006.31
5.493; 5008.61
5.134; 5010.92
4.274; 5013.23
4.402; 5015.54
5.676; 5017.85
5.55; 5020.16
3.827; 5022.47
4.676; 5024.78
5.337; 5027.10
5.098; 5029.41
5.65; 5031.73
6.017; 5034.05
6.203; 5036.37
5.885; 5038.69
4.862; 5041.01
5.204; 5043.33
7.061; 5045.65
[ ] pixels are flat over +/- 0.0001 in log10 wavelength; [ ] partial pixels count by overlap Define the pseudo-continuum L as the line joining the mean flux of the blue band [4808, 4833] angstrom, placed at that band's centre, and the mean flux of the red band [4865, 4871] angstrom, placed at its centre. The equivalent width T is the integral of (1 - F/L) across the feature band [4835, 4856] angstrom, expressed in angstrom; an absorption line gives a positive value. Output 1.8 angstrom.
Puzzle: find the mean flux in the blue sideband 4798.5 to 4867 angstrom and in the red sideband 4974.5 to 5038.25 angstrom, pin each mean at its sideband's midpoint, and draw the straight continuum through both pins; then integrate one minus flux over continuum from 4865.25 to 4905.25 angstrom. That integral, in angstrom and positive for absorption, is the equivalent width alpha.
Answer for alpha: -2.8 angstrom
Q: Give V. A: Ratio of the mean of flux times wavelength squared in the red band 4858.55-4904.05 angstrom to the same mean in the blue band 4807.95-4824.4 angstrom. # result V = 1.3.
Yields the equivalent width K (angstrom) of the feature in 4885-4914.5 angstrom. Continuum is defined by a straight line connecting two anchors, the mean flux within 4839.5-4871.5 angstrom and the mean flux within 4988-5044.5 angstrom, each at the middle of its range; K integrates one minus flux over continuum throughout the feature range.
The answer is -2.37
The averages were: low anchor 5.28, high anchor 5.18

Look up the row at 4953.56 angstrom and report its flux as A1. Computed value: 6.568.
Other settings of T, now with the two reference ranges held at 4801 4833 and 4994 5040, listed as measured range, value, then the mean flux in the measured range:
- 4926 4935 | -3.7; 6.93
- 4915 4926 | -3.1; 6.25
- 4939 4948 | -4.8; 7.63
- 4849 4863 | -3.5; 5.83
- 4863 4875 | -1.7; 5.36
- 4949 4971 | -0.7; 5.19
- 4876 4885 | -0.7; 5.11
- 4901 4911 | -2.5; 6.03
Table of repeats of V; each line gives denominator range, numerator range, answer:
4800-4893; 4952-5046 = 1.11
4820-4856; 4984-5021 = 1.21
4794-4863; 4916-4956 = 1.51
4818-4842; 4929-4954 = 1.67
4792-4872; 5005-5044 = 1.15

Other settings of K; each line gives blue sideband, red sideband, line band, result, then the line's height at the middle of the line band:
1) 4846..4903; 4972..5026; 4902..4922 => -2.5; 5.33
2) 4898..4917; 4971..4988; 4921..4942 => -4.4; 5.74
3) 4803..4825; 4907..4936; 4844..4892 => 0.2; 5.4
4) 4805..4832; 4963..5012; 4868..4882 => -0.9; 4.76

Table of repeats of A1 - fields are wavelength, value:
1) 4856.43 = 4.466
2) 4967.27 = 4.919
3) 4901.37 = 5.299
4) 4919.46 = 6.294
